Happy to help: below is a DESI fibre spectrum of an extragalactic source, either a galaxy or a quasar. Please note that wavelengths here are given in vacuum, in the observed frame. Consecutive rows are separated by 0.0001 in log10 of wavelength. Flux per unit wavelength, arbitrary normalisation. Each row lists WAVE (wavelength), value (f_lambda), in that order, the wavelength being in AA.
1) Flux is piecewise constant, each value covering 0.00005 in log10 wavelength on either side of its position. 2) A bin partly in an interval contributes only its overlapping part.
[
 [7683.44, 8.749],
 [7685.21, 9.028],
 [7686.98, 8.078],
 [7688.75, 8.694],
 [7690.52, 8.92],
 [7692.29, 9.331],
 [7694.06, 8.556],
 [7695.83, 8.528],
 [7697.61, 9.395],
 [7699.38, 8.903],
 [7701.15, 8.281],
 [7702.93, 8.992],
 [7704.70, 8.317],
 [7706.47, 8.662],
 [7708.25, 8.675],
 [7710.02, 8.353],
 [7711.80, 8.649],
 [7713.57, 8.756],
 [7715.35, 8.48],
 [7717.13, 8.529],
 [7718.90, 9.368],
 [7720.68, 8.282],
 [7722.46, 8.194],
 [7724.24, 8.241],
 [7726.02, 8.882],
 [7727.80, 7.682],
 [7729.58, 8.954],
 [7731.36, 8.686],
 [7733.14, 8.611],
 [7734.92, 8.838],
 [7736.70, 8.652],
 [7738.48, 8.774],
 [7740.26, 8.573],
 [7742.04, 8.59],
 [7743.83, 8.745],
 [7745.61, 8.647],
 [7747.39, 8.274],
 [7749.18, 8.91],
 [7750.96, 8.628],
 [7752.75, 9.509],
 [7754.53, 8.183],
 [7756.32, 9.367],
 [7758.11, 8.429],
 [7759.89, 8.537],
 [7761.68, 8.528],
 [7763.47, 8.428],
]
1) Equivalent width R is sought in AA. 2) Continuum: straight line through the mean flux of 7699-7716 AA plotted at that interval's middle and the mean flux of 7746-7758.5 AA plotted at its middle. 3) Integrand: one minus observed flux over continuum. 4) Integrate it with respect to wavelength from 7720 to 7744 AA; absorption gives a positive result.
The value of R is 0.4 AA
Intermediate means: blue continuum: 8.6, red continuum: 8.76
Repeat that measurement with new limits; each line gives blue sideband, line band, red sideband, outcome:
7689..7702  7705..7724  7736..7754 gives 0.5 AA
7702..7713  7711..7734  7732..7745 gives 0.2 AA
